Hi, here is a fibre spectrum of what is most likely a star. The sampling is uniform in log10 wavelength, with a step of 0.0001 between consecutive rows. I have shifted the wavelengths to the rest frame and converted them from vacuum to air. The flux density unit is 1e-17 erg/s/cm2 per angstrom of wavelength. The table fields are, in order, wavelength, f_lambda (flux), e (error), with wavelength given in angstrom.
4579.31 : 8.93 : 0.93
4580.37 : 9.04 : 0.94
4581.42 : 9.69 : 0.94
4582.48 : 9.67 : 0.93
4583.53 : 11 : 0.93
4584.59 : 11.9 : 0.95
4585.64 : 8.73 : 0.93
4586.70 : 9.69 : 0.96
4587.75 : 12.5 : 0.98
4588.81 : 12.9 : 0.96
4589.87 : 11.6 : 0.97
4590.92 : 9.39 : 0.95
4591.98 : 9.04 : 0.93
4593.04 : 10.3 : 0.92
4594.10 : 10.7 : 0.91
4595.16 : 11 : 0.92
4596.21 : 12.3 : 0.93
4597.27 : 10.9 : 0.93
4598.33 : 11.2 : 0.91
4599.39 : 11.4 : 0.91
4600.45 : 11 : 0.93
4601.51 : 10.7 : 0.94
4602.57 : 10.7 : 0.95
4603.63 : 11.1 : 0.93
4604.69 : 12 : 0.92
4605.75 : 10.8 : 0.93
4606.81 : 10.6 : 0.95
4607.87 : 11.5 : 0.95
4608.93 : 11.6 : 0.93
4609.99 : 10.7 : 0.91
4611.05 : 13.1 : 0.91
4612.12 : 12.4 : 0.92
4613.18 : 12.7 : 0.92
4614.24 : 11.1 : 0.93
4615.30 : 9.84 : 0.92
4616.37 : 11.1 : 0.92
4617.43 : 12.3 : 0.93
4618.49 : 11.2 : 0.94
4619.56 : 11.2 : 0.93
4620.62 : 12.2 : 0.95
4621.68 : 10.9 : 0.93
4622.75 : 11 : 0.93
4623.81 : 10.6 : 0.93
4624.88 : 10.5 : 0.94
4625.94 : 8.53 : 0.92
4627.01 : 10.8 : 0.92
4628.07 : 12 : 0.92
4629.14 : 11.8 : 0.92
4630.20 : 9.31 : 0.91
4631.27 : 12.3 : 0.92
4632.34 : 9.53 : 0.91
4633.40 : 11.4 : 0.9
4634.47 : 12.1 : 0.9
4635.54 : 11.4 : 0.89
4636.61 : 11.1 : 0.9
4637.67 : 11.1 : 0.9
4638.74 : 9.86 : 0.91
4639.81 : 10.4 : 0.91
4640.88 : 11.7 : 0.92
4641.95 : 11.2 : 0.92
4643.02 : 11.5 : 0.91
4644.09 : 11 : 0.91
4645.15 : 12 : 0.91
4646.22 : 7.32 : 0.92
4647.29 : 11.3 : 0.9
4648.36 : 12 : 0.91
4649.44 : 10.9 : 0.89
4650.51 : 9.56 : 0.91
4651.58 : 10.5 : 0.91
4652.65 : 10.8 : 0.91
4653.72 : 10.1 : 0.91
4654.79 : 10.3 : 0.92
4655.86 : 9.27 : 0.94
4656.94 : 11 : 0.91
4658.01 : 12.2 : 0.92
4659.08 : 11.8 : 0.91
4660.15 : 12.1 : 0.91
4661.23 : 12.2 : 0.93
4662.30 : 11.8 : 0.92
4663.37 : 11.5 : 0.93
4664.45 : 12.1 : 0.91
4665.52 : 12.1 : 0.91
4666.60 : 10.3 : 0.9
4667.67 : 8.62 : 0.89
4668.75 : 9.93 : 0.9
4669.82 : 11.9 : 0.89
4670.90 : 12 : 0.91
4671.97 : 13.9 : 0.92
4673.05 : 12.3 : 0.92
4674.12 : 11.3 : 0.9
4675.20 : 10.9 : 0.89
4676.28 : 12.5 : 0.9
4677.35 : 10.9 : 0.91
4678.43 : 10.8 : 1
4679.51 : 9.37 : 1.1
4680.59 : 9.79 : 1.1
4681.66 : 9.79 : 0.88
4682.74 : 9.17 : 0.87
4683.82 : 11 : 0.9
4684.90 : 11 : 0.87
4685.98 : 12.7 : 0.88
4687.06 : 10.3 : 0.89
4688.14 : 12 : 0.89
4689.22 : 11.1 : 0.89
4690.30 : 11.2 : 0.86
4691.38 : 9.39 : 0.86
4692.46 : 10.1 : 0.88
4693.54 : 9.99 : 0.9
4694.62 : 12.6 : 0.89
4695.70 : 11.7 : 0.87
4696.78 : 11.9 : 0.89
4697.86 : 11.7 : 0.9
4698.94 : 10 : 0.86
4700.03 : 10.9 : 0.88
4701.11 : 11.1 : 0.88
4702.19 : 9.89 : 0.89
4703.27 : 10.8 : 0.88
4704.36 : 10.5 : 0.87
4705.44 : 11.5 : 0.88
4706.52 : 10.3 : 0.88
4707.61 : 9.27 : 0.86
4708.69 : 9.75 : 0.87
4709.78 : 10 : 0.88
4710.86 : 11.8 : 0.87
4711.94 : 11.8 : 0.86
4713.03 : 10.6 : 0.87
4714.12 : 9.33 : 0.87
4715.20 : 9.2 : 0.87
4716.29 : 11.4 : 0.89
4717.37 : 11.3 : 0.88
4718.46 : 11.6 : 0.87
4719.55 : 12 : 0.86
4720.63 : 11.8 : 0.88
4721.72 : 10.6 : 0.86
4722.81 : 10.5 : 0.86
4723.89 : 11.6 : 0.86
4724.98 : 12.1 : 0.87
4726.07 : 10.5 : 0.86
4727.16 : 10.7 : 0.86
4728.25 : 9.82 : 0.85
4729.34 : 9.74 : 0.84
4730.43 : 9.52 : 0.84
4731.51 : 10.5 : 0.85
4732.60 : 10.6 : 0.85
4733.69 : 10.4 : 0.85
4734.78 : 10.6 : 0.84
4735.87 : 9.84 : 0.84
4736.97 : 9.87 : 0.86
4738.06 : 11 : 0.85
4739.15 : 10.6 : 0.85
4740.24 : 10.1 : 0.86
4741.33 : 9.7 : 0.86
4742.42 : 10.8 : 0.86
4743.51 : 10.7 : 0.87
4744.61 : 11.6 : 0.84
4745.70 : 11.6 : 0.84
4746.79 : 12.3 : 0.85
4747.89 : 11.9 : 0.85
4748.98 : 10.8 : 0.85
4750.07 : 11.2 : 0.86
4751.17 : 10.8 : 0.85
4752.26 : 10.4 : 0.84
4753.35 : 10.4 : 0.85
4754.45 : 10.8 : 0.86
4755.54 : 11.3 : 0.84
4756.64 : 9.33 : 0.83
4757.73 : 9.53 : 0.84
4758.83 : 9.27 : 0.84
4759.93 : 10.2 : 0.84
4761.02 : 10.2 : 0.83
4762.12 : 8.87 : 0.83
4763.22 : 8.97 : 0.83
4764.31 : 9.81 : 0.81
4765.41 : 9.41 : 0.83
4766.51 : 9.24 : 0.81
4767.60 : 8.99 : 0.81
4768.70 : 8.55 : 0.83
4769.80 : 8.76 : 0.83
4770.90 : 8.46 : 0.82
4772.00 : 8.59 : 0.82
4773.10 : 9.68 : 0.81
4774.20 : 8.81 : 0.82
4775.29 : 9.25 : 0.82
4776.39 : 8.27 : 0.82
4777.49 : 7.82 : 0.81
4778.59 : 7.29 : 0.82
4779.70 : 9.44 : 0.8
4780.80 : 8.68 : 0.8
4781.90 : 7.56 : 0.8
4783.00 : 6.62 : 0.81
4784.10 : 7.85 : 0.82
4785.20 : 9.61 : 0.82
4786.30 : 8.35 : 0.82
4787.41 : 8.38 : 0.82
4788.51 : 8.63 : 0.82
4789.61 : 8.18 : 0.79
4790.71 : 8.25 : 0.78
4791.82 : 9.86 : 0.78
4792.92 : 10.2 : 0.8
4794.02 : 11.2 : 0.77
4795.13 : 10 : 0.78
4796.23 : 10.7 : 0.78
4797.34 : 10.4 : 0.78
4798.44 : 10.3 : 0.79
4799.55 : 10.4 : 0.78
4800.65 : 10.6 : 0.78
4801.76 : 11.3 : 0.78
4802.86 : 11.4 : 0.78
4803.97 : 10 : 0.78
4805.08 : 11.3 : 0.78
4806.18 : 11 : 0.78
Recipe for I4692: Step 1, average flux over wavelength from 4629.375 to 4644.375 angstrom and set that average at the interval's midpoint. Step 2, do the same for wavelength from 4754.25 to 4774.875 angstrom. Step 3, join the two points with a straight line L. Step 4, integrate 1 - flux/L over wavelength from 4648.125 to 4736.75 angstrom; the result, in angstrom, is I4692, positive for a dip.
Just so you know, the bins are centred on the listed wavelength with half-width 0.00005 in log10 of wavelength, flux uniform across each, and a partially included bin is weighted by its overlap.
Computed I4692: -5.0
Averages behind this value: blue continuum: 11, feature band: 10.9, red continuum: 9.39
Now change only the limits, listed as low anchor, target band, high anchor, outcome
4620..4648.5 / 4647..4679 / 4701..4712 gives -1.4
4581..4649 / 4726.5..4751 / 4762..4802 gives -2.7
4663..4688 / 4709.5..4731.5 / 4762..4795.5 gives -1.6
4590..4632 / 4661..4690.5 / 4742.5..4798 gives -2.0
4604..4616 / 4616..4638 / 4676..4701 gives 0.5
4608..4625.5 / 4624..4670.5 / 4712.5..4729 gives 1.3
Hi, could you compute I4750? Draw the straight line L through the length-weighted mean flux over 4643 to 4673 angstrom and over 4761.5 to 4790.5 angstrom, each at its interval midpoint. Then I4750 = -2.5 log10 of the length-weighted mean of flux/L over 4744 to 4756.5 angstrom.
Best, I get -0.21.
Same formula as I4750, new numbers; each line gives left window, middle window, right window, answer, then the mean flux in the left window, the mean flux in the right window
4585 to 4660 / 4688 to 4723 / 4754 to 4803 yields -0.077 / 11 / 9.3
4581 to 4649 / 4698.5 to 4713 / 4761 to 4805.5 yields -0.055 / 11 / 9.26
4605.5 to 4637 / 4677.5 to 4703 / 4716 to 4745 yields 0.012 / 11.2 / 10.7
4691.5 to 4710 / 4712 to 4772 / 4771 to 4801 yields -0.049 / 10.7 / 9.05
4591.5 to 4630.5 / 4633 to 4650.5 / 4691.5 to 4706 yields 0.007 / 11.1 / 10.9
